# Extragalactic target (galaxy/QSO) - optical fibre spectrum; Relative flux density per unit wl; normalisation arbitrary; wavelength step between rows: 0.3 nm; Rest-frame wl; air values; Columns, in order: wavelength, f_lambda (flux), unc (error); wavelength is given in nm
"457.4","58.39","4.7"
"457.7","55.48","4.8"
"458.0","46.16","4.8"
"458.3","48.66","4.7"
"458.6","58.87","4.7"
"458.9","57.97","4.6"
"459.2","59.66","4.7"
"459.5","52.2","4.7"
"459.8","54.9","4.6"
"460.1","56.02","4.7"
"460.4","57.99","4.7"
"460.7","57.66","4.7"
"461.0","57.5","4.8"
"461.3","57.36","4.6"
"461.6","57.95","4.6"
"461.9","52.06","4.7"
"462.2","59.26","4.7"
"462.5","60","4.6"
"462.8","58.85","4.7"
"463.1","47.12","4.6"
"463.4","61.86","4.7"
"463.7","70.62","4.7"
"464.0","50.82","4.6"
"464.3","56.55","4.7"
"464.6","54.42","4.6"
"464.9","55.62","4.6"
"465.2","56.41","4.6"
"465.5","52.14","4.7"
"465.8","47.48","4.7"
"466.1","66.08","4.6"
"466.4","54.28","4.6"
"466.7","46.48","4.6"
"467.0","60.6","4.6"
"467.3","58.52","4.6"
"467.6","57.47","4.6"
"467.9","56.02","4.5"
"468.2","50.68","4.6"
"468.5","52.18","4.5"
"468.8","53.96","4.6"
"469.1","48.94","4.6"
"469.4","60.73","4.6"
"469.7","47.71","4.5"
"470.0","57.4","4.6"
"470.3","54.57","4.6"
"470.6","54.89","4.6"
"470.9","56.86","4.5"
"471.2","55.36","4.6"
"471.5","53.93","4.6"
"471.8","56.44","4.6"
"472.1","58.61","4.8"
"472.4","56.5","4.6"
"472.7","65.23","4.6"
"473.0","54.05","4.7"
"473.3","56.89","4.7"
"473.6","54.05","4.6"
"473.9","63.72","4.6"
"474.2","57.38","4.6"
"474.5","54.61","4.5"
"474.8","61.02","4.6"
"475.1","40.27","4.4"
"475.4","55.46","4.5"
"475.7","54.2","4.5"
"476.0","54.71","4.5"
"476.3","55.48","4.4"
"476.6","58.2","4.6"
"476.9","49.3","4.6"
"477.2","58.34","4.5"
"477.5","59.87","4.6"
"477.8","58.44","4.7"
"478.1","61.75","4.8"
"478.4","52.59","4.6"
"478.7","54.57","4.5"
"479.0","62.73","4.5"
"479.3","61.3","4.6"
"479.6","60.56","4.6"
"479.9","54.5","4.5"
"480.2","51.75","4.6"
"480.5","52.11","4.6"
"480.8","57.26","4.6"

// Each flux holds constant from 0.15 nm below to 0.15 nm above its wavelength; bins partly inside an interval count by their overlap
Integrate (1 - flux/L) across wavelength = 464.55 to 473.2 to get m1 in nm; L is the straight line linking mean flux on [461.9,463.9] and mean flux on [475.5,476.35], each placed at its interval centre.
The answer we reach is 0.247 nm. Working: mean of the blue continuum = 58.8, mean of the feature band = 55.3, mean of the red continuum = 54.8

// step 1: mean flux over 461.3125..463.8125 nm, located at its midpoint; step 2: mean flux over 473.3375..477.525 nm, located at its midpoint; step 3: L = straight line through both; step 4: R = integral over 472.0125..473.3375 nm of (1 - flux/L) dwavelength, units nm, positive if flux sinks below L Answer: -0.056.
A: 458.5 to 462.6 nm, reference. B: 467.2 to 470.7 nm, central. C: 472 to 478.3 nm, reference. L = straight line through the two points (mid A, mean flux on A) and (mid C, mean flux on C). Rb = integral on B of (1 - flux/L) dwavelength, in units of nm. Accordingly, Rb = 0.147 nm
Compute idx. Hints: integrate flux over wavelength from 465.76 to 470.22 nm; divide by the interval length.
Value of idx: 54.7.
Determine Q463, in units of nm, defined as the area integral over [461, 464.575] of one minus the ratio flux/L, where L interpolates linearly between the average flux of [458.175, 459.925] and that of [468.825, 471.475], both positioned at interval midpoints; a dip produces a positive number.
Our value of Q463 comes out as -0.15 nm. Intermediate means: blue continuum 55.5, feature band 57.4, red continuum 54.5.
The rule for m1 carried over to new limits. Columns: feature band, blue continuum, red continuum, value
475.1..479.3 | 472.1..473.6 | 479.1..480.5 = 0.07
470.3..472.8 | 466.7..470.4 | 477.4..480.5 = -0.07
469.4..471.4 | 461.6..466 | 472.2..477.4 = 0.04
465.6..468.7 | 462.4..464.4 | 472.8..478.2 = 0.13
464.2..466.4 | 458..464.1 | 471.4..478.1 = 0.04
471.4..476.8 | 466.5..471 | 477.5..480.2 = 0.02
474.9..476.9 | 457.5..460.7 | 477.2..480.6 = 0.14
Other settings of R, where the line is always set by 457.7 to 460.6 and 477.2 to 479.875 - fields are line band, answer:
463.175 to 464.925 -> -0.07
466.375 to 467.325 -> 0.03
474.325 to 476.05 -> 0.14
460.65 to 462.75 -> -0.08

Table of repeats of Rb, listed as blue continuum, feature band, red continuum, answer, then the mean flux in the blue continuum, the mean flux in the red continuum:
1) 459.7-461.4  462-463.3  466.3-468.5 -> -0.002 nm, 57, 54.7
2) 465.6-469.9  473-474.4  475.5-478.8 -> -0.050 nm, 54.4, 56.1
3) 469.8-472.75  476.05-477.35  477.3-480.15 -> 0.056 nm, 56.5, 58.2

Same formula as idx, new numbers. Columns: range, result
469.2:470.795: 54.9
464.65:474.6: 55.6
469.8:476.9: 55.9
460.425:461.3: 57.6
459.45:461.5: 56.5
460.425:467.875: 56.6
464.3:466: 53.9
